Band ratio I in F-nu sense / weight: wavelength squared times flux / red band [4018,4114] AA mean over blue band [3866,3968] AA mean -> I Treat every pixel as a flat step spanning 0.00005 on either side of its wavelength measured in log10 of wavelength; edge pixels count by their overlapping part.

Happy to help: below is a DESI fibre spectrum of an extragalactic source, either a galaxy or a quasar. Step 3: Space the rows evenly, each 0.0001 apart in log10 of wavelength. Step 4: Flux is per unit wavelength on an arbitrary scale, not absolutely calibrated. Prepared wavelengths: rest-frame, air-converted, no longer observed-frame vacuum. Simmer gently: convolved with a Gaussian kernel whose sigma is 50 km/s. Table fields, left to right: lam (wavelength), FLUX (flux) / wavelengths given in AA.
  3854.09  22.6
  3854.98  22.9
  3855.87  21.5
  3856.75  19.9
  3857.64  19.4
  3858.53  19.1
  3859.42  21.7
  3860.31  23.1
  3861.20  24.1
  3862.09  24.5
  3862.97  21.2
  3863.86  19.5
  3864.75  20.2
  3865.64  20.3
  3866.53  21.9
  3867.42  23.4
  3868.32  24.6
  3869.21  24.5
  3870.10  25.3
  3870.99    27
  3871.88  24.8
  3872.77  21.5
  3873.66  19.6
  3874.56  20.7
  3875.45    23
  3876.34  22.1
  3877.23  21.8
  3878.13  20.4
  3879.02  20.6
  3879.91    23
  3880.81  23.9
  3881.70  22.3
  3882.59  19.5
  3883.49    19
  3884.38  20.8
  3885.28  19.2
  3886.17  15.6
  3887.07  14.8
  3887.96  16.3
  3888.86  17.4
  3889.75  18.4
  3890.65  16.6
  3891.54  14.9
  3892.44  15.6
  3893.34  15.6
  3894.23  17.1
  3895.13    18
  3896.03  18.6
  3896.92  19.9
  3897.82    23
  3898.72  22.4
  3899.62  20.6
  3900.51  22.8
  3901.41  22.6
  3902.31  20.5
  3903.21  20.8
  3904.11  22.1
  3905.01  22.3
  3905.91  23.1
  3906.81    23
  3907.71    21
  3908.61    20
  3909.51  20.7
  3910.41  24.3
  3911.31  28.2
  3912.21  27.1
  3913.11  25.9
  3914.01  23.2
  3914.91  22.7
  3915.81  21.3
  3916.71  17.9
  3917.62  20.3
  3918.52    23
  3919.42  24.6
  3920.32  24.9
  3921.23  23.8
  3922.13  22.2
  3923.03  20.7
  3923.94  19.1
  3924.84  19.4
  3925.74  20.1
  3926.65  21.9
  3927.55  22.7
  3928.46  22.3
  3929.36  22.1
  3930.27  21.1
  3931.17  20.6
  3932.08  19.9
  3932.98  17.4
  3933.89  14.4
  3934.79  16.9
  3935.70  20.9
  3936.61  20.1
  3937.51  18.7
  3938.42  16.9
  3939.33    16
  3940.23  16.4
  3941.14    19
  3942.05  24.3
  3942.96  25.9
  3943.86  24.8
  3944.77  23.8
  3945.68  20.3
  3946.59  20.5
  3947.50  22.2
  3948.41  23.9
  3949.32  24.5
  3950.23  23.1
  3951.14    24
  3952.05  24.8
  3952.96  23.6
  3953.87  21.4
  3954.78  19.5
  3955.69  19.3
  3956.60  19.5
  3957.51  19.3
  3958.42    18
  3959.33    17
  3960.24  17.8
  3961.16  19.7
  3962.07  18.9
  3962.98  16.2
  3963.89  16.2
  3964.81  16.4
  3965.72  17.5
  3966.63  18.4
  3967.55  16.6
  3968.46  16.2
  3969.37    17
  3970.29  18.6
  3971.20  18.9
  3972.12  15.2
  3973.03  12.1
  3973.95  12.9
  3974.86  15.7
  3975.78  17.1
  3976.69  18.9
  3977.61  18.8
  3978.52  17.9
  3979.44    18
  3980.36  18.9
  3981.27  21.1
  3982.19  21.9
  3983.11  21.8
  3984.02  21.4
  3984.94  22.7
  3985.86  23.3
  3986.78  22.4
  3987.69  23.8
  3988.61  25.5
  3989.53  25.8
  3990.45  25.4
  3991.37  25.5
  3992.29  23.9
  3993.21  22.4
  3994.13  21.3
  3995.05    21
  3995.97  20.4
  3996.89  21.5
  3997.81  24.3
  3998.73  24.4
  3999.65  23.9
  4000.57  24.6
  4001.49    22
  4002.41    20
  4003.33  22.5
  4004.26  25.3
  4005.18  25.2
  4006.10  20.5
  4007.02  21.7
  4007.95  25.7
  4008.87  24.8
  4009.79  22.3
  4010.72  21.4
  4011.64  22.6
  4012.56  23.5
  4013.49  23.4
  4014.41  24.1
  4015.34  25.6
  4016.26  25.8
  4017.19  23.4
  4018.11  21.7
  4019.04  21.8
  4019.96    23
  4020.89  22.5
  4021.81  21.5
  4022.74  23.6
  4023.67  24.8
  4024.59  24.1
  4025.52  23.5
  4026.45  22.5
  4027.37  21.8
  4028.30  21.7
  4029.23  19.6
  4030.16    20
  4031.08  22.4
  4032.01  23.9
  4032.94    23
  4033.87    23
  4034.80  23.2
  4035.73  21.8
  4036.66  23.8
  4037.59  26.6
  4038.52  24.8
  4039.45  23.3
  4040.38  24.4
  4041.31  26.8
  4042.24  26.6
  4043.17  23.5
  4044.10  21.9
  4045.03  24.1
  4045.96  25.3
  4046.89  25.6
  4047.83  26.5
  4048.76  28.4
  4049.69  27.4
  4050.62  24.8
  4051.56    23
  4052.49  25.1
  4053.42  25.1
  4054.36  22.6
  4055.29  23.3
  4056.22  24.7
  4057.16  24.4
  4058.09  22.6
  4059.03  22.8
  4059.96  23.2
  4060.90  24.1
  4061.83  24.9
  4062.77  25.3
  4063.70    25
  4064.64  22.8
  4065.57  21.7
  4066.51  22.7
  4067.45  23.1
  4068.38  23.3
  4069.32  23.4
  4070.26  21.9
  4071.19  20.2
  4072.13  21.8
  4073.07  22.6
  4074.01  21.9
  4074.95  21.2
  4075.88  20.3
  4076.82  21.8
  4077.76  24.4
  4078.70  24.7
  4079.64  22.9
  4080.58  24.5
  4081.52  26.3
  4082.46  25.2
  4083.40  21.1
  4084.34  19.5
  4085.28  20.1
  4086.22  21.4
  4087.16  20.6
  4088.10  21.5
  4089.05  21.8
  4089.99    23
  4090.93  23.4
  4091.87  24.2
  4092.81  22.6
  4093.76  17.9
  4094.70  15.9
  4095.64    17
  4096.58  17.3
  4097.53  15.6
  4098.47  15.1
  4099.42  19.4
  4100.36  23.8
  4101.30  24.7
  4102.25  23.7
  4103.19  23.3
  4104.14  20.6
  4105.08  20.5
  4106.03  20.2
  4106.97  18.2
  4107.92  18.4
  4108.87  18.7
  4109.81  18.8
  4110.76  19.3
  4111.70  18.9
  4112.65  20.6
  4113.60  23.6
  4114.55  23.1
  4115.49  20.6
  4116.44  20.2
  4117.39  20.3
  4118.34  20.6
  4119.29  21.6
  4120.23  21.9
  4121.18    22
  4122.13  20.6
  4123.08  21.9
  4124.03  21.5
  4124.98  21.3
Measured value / 1.17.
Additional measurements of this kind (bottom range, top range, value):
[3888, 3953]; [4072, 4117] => 1.09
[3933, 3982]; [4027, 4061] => 1.31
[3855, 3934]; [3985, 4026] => 1.17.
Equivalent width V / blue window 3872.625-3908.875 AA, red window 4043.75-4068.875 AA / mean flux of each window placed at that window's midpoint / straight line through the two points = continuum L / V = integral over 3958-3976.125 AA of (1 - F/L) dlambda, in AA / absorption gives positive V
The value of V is 4.2 AA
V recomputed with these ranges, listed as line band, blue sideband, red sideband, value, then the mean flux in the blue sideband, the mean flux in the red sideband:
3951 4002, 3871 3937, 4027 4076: 4.60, 20.8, 23.6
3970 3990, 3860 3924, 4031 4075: 2.68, 21.3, 23.9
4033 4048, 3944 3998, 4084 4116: -2.98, 20.2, 20.4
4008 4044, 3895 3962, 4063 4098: -2.90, 21.3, 21.8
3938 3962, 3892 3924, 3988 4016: 1.58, 21.7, 23.4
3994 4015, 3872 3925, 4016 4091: -0.37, 20.9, 23.3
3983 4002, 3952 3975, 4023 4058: -2.90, 17.9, 24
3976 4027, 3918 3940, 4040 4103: -2.56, 20.4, 22.8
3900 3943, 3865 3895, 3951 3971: -3.83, 20.3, 18.8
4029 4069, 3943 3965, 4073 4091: -3.69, 20.8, 22.4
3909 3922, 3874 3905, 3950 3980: -2.80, 19.7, 18.3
